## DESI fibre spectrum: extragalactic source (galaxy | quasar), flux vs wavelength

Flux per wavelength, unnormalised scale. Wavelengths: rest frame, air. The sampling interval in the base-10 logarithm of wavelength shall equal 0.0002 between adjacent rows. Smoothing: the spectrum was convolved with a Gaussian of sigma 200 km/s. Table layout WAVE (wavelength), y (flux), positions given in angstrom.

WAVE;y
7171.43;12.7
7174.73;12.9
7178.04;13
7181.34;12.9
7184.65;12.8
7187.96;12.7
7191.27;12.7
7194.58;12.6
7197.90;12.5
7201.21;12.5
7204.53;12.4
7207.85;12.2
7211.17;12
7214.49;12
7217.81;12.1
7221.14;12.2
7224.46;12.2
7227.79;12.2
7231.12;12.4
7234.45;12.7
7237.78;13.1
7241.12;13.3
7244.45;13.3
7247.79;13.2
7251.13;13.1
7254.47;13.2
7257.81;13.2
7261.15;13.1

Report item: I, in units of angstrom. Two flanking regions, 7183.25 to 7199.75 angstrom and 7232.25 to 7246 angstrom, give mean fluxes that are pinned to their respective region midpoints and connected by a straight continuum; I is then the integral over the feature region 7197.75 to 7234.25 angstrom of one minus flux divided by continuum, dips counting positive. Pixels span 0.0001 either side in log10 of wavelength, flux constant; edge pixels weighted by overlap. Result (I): 1.75 angstrom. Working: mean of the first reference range 12.7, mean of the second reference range 13.1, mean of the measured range 12.3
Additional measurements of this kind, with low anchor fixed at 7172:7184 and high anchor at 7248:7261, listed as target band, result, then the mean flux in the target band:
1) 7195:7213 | 0.9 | 12.3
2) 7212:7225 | 0.9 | 12.1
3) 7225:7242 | 0.5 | 12.7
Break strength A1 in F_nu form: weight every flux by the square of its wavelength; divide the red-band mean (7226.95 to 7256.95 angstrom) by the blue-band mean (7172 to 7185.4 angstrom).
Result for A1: 1.0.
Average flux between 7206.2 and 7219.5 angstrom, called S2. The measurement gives 12.1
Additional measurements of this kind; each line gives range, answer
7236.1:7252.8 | 13.2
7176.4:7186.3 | 12.9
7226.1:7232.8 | 12.3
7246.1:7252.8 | 13.1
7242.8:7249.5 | 13.2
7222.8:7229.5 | 12.2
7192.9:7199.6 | 12.6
